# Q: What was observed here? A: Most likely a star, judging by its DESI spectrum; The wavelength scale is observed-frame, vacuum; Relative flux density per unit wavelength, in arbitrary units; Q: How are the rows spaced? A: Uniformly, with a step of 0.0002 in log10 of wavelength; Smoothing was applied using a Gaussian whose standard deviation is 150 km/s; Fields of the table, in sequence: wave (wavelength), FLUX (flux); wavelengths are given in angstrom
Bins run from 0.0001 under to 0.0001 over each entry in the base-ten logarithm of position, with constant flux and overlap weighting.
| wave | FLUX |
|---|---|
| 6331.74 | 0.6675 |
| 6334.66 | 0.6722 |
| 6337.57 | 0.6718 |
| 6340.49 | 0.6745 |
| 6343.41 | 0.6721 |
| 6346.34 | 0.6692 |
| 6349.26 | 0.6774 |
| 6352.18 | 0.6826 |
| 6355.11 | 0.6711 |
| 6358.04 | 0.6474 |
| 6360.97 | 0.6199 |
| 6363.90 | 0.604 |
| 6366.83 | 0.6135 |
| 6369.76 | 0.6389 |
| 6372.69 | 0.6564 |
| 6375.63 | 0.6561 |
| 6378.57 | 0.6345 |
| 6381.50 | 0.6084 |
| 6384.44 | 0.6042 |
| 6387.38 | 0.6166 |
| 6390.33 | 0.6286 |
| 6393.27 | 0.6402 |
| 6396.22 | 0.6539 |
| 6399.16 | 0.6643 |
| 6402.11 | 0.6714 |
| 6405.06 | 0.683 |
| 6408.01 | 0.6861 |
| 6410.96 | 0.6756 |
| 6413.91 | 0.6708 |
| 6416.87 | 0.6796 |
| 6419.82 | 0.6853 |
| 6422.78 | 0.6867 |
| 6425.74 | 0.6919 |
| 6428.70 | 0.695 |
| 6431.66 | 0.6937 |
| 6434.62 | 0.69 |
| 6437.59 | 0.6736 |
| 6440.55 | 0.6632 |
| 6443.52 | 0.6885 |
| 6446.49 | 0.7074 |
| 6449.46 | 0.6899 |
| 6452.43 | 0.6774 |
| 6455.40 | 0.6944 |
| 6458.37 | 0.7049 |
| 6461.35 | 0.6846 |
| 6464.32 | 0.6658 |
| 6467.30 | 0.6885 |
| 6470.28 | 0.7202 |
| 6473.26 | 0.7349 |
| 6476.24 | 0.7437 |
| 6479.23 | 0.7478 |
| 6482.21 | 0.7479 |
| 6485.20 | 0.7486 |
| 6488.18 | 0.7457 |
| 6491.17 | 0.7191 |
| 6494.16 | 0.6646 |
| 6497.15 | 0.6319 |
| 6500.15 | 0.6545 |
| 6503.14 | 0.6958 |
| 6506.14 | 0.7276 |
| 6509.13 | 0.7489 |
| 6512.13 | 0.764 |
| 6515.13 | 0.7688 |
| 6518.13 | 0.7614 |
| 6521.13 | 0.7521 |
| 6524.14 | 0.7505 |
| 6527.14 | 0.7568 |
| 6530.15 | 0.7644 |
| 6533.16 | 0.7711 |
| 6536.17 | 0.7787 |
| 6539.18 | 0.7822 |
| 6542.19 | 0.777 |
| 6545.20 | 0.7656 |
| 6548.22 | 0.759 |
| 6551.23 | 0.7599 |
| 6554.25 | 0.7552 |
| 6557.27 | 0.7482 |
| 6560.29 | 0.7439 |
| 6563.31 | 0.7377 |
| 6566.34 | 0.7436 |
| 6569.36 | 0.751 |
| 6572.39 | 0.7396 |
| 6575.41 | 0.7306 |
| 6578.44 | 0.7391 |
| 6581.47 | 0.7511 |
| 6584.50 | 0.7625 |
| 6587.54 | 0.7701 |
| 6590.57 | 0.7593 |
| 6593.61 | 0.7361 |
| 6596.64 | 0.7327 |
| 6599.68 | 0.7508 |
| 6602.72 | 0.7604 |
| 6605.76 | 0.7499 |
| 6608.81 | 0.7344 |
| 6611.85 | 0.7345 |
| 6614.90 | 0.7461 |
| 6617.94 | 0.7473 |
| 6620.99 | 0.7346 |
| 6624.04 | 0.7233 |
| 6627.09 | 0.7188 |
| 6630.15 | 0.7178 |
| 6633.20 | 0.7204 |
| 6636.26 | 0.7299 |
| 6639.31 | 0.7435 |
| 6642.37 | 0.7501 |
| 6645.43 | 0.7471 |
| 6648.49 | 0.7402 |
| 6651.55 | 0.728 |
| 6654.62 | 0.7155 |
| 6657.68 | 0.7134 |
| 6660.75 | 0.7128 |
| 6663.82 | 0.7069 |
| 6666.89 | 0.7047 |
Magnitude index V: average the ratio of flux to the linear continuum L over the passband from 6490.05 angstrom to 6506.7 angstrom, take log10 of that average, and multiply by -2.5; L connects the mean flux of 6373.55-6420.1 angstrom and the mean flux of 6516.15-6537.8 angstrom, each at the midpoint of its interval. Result 0.09 mag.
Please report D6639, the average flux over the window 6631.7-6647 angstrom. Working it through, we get 0.738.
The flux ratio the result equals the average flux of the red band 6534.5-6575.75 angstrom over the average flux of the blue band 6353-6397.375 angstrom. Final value 1.19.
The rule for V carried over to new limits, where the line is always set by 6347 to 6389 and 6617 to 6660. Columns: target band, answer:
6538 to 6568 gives -0.083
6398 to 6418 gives -0.039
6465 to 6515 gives -0.060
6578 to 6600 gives -0.056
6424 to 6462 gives -0.040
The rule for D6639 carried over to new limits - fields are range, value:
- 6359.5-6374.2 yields 0.627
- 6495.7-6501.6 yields 0.642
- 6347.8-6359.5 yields 0.67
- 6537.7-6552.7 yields 0.769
